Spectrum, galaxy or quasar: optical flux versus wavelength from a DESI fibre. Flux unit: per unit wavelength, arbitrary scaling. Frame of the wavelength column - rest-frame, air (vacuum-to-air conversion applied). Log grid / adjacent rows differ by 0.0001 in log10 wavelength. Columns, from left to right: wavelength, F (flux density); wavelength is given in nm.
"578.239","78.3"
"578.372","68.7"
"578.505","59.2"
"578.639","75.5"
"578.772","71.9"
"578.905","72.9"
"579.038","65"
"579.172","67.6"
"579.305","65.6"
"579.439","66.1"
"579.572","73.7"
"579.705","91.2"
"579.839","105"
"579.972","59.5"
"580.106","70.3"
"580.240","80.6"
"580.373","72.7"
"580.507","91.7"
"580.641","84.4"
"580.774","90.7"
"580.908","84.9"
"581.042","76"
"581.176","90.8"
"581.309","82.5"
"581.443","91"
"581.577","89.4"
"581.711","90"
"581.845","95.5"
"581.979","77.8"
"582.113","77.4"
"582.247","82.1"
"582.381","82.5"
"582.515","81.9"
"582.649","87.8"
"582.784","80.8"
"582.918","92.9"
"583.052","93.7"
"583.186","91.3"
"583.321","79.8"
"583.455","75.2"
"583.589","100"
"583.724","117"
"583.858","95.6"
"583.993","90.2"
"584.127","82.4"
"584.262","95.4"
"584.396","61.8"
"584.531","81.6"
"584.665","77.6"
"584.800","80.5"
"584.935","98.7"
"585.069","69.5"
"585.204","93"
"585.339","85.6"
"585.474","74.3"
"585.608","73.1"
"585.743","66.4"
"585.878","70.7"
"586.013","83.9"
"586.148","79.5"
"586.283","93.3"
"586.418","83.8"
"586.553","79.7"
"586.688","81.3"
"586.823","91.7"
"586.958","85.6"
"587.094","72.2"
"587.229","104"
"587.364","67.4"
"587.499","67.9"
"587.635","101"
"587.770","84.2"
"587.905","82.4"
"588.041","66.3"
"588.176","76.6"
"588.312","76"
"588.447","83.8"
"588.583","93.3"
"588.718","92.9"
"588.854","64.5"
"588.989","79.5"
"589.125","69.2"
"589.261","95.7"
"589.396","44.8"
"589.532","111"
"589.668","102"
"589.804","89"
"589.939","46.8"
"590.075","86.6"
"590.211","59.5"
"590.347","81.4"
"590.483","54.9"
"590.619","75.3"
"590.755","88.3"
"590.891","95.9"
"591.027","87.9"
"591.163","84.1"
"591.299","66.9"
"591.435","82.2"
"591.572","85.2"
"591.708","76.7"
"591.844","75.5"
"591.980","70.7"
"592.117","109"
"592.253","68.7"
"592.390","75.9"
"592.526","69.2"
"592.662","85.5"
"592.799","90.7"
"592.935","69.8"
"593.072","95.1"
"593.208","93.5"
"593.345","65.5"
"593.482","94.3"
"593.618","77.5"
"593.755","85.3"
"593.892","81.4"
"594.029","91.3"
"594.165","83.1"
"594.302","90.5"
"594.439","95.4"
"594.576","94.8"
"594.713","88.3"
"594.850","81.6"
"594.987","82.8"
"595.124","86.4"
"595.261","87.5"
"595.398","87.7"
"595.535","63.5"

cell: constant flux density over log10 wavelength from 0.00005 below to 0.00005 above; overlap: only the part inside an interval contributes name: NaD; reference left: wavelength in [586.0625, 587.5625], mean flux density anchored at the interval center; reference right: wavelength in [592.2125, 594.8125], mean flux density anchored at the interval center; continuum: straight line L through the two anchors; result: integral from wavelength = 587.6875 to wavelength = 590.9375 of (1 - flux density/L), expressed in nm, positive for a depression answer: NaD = 0.15 nm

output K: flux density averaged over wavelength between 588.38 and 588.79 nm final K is 89.7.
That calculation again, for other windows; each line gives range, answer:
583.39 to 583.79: 97.4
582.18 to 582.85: 83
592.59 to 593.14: 85.2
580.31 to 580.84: 85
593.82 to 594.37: 86.6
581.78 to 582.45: 83.1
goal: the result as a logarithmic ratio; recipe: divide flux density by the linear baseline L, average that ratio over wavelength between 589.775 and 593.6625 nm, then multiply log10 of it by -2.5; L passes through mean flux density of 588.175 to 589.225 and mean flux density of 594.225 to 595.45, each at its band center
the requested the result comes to 0.06 mag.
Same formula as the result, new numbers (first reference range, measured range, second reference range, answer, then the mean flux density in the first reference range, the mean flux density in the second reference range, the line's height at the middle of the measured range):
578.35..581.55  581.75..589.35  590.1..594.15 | -0.06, 77.7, 80.7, 79.1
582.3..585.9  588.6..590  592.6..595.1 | 0.07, 84.6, 85.9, 85.3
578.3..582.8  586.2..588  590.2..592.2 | -0.05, 79.5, 80.1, 79.8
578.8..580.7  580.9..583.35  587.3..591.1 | -0.12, 76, 79.5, 76.9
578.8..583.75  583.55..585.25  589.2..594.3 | -0.07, 82.8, 81.1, 82.3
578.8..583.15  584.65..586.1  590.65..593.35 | 0.03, 81.7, 82.1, 81.9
